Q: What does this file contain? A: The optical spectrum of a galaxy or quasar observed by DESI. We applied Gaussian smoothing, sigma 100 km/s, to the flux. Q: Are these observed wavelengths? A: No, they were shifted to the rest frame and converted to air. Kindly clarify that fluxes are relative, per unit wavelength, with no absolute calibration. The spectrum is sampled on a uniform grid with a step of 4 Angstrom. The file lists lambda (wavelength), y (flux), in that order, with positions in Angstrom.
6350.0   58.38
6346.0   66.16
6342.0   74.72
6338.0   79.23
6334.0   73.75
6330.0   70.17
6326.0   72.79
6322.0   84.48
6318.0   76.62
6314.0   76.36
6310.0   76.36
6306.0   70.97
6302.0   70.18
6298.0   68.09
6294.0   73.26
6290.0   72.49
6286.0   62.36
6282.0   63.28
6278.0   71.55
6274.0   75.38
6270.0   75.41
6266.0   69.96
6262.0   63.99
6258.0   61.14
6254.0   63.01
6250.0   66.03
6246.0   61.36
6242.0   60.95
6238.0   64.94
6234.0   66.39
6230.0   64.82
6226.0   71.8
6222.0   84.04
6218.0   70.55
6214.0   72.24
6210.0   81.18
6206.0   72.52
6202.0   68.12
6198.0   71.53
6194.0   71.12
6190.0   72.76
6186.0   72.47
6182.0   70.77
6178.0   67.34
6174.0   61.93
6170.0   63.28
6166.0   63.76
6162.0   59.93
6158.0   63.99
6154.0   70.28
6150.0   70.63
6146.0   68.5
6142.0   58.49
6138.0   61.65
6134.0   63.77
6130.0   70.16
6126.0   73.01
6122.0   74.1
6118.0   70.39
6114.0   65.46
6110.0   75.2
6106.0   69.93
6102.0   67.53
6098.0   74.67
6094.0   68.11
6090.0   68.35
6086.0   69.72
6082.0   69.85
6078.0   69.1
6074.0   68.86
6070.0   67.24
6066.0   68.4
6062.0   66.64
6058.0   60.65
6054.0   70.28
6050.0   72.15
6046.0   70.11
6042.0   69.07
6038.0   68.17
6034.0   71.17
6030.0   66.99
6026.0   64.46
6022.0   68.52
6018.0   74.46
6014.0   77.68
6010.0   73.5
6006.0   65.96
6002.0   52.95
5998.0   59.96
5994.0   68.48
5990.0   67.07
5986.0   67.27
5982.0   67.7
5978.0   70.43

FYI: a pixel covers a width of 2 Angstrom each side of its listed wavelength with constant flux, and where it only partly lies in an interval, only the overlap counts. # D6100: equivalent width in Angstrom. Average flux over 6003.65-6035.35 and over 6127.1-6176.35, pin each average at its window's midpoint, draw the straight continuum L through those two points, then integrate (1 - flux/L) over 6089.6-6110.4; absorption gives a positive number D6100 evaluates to -1.10 Angstrom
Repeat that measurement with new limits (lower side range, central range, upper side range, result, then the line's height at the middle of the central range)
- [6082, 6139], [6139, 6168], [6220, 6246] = 1.7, 69.1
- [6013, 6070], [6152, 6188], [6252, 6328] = 2.1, 70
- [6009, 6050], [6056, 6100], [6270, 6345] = 1.6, 70.8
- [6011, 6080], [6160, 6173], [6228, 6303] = 1.1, 68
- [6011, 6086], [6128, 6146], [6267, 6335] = 1.6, 70.3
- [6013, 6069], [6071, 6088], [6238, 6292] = -0.2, 68.6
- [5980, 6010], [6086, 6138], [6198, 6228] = 0.1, 69.8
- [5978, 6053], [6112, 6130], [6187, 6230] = 0.1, 70.9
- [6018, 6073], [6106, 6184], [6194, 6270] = 1.7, 68.6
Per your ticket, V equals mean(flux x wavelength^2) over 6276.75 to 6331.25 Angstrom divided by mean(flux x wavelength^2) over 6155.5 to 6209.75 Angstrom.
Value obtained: 1.1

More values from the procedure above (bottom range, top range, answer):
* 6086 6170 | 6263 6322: 1.12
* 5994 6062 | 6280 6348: 1.17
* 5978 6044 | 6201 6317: 1.11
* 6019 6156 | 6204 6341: 1.10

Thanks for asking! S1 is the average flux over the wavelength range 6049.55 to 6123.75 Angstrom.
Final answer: 69.2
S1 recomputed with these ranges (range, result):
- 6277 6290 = 66.3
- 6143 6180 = 65.3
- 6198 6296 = 69.1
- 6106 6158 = 68.4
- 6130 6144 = 62.6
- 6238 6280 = 66.8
